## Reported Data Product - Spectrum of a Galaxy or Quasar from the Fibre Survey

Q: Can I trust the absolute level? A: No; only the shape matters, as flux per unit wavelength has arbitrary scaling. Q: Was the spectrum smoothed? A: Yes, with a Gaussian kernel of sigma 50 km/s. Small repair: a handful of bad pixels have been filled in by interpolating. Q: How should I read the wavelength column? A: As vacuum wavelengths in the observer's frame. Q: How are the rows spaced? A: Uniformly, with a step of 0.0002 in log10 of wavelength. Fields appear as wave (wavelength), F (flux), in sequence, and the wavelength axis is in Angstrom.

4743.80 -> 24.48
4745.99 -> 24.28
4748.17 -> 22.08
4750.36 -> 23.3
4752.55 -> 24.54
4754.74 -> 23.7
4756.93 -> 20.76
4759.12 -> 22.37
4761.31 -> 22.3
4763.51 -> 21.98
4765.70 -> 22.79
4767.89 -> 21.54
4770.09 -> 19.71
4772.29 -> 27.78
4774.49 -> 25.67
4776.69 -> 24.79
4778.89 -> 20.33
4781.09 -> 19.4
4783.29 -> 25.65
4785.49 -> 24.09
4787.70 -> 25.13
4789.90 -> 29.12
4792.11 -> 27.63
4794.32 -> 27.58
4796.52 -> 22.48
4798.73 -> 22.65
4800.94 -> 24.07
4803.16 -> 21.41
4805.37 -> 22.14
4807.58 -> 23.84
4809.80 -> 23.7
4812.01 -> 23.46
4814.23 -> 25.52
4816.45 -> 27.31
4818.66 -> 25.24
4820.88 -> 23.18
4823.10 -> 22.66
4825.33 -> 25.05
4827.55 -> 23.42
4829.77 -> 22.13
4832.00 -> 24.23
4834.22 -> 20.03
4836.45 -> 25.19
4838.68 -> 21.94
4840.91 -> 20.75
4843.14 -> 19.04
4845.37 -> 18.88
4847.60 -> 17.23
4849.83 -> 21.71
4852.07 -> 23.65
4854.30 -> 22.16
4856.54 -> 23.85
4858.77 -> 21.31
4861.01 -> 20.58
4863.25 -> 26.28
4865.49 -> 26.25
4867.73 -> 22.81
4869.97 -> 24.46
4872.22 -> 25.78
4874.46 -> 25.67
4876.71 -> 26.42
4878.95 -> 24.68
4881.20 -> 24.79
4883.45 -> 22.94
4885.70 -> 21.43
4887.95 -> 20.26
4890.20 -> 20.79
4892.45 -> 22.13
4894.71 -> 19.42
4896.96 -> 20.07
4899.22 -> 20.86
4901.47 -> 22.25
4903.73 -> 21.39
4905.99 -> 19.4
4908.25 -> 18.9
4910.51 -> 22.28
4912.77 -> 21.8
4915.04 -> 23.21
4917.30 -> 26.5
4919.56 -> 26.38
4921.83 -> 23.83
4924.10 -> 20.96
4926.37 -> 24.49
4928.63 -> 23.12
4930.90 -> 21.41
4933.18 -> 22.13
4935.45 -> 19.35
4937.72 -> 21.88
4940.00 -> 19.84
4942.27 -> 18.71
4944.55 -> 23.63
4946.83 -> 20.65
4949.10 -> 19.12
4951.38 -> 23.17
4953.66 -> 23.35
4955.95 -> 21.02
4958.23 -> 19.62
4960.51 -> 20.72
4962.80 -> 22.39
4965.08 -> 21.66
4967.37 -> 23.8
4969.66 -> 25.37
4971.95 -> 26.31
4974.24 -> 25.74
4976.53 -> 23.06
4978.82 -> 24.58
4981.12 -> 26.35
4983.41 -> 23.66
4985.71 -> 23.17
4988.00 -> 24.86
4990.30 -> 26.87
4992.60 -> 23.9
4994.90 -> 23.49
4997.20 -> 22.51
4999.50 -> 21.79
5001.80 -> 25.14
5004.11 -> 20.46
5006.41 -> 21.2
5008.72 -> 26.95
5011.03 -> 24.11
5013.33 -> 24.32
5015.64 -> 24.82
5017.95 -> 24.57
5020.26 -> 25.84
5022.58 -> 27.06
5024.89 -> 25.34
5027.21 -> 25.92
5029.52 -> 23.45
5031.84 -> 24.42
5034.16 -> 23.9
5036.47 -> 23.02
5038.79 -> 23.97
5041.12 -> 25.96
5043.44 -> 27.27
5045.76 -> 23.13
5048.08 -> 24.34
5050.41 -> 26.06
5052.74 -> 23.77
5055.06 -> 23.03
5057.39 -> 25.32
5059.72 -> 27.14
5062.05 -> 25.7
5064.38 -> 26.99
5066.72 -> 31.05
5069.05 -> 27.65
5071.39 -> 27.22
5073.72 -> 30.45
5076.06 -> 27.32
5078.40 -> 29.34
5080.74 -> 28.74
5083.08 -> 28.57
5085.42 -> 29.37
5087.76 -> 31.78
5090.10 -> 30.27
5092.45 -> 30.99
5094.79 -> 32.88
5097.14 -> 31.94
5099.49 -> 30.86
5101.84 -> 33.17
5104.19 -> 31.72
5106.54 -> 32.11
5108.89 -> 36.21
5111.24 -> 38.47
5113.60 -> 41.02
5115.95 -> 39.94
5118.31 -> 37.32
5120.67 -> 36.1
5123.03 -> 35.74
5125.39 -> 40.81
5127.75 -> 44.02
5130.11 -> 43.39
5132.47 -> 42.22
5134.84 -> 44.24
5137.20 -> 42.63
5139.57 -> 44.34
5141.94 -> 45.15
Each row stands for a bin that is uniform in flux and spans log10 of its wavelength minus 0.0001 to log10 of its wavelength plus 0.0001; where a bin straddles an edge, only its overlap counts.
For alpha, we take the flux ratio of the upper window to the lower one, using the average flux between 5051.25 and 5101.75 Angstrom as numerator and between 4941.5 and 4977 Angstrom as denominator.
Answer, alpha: 1.28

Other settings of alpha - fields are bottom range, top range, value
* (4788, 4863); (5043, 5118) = 1.29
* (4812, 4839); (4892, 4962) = 0.91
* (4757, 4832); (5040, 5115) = 1.24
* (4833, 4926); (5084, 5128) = 1.55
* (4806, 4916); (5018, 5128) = 1.31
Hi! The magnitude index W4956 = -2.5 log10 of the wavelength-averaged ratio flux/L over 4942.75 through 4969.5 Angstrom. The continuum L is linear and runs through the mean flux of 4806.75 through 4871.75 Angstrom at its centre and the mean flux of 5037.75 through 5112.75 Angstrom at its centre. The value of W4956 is 0.19 mag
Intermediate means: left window 23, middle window 21.8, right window 28.9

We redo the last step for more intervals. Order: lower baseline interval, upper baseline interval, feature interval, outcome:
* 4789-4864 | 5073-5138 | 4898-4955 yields 0.242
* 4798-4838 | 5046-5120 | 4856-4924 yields 0.115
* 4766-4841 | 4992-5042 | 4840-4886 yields 0.046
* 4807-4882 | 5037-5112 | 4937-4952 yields 0.223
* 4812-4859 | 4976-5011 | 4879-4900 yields 0.072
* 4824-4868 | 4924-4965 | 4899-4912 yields 0.046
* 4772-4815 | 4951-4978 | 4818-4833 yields 0.017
